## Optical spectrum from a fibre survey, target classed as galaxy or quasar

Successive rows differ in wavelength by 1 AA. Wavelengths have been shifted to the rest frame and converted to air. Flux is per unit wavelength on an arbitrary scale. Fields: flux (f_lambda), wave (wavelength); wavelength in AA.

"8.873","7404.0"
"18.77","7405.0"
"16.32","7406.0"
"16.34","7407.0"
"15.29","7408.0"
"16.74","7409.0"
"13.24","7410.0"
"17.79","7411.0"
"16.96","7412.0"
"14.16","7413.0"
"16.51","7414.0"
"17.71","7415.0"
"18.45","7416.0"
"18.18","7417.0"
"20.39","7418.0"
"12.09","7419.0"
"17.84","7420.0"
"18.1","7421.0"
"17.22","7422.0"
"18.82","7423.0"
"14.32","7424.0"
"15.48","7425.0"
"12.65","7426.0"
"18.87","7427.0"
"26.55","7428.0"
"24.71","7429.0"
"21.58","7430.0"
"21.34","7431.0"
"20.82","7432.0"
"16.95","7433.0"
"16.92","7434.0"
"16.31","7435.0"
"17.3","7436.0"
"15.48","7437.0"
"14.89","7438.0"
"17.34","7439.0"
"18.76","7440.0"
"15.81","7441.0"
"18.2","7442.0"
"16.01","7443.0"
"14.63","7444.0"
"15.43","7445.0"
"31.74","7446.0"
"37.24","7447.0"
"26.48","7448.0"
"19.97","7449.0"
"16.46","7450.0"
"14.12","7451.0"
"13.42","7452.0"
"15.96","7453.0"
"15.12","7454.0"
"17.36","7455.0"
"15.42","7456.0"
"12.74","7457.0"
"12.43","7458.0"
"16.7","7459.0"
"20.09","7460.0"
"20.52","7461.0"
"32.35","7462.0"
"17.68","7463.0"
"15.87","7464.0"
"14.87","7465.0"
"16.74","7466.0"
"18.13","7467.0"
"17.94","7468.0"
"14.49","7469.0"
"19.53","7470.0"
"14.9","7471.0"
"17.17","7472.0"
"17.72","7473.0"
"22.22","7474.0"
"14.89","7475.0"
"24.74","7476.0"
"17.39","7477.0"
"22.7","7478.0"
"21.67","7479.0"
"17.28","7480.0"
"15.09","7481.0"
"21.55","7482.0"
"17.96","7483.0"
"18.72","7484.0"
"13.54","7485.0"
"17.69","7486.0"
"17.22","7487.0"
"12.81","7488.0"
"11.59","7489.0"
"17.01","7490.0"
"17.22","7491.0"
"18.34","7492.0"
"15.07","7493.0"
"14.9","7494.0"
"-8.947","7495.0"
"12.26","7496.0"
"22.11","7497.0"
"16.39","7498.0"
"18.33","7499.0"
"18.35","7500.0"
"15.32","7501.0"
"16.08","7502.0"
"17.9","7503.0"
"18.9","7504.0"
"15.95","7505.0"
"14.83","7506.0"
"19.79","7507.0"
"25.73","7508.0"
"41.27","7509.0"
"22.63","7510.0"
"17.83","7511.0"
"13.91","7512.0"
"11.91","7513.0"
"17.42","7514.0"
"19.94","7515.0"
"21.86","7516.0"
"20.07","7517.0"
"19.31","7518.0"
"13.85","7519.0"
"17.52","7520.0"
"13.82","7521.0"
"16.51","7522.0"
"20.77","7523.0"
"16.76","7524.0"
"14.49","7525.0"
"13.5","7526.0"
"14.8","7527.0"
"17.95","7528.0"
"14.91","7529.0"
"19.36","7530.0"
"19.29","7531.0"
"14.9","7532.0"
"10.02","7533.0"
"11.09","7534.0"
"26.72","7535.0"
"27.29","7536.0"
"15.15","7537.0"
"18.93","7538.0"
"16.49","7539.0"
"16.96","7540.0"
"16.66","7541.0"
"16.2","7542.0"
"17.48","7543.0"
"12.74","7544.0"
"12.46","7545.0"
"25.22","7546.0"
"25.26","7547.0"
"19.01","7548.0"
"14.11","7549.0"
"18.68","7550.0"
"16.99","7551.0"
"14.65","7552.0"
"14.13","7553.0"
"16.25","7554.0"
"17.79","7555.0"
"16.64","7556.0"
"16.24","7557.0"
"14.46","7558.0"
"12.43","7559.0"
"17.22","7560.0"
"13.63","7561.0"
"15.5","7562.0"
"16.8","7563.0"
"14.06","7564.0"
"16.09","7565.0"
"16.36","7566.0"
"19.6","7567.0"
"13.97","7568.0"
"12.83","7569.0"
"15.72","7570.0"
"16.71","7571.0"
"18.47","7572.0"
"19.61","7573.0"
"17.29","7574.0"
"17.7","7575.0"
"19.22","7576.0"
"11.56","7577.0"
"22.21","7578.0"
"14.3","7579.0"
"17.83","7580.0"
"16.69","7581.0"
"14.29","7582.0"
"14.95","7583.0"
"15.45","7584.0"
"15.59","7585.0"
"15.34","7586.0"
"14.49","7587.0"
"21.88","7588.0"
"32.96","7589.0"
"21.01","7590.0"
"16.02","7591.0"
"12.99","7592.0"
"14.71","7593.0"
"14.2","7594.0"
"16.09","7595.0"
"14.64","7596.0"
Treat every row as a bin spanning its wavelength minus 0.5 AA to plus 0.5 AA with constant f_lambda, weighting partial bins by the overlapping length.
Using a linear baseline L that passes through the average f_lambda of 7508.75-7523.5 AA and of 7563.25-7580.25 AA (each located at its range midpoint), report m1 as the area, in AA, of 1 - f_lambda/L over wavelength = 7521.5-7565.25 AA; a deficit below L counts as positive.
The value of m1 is 2.6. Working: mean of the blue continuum 18.9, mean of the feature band 16.7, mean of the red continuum 16.7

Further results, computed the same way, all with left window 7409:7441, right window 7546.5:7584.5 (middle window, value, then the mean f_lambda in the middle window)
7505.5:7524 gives -2.7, 19.3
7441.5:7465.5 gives -1.9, 18.8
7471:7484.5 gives -1.4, 19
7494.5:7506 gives 1.5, 14.8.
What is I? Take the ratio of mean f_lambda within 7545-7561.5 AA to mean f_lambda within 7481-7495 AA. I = 1.1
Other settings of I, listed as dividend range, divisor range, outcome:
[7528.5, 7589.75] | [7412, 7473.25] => 0.94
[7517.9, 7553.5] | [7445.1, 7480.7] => 0.90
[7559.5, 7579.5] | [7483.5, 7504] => 1.08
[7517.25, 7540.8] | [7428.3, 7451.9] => 0.87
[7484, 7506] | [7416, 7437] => 0.83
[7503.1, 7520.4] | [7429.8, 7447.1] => 1.04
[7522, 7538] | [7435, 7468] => 0.94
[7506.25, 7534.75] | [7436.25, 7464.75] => 0.97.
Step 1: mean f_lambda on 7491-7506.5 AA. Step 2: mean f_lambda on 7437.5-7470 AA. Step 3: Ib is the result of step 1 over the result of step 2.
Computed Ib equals 0.83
